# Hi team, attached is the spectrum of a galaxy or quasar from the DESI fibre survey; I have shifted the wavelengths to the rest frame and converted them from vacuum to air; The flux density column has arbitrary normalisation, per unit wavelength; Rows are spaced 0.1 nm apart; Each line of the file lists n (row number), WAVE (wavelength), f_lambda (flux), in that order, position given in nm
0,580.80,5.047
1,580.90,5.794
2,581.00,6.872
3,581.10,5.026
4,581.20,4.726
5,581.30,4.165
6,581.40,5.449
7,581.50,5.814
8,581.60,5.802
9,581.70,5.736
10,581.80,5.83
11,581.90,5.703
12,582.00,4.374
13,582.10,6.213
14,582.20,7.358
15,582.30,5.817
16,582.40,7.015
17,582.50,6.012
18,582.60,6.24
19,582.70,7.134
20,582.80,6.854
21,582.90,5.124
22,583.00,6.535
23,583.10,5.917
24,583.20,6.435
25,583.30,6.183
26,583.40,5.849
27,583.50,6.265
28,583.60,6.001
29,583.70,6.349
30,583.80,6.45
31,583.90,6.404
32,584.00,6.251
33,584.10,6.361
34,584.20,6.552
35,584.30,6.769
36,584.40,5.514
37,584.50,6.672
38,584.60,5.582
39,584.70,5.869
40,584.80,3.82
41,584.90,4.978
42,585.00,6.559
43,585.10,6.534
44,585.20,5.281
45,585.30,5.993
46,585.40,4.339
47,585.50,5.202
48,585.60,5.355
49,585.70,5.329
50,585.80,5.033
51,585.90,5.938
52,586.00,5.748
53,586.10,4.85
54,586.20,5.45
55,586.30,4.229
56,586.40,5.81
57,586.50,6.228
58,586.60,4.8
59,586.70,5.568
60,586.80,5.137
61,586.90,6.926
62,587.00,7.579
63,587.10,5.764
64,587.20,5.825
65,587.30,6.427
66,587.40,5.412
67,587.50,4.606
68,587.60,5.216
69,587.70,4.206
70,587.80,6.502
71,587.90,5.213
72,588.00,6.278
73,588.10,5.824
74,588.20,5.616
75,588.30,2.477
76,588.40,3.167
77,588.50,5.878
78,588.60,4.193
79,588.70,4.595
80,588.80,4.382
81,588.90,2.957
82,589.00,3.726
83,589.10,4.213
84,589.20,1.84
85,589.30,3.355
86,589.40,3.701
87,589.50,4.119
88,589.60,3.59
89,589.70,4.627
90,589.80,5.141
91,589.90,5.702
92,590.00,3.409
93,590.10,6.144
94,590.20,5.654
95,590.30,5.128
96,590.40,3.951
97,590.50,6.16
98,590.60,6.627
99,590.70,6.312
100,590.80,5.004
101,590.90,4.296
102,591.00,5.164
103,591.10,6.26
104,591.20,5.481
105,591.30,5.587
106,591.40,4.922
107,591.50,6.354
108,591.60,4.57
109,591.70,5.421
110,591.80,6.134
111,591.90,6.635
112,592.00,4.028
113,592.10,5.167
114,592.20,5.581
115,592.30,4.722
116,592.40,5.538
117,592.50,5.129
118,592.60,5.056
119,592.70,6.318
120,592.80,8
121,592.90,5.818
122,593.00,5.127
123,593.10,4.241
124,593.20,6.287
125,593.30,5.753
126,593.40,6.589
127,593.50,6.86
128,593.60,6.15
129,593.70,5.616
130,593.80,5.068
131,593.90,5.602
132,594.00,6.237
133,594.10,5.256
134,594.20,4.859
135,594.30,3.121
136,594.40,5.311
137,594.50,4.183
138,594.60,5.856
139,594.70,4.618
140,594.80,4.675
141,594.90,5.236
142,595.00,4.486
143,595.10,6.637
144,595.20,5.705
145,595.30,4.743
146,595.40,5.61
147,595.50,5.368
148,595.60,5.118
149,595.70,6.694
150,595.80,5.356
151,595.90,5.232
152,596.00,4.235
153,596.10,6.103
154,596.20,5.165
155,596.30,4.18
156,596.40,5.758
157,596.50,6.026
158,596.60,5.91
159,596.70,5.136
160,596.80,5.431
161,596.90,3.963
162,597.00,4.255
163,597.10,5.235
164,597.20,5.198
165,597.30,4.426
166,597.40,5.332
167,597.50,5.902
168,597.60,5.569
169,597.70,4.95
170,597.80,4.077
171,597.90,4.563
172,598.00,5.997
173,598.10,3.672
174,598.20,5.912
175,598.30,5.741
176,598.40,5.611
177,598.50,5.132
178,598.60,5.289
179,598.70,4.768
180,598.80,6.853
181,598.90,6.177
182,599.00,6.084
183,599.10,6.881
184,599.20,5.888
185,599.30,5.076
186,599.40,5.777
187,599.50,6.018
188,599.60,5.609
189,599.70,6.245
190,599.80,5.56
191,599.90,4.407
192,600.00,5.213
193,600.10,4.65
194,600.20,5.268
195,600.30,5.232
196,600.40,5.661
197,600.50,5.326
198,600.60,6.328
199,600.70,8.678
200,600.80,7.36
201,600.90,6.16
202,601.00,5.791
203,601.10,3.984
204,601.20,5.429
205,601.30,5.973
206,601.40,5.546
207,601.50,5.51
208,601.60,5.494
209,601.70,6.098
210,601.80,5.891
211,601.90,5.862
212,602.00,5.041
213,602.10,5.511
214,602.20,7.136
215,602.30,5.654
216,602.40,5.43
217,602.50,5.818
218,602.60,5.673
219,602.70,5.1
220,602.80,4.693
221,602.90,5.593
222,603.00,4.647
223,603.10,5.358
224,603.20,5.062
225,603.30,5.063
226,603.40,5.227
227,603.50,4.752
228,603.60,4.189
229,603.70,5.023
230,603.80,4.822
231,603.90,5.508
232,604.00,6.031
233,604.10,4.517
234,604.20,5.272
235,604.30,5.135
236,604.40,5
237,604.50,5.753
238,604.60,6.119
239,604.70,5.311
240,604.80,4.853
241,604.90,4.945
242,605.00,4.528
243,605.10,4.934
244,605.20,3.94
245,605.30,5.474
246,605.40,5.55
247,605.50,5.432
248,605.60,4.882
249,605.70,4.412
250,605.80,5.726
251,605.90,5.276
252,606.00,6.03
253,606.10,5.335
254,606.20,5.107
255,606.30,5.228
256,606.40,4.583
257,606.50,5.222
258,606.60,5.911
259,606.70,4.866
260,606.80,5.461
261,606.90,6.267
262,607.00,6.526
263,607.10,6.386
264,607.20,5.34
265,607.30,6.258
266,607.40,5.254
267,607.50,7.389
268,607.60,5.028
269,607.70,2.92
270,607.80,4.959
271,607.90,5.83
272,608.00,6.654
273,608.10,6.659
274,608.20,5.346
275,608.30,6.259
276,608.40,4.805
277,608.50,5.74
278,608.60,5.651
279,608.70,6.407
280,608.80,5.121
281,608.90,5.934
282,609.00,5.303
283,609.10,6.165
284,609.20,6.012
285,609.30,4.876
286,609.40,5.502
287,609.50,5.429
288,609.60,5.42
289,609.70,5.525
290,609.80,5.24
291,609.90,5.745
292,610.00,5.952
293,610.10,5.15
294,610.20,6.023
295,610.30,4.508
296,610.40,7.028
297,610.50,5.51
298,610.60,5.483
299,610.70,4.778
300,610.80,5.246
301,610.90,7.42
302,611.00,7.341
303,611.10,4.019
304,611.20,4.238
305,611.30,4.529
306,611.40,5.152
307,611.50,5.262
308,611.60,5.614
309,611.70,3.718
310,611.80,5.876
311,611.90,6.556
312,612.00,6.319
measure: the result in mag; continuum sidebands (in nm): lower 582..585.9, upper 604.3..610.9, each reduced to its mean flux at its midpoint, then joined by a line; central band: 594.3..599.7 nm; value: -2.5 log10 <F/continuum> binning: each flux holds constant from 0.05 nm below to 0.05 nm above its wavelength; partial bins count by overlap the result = 0.08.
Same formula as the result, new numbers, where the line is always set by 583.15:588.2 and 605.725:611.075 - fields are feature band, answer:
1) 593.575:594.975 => 0.122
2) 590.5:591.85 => 0.029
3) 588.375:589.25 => 0.417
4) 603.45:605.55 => 0.111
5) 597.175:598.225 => 0.133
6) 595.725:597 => 0.098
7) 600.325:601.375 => -0.068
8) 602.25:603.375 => 0.075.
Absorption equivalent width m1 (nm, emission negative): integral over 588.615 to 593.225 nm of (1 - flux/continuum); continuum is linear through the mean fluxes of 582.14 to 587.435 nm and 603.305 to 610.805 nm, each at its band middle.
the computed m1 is 0.59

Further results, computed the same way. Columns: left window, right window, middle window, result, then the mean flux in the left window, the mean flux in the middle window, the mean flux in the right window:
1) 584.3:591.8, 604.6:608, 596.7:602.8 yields -0.29 nm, 5.17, 5.53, 5.34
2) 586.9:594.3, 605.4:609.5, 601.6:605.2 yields 0.12 nm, 5.21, 5.29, 5.55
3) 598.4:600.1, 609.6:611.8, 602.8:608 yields 0.24 nm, 5.65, 5.27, 5.41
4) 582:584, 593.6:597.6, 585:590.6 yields 0.79 nm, 6.27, 5.05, 5.22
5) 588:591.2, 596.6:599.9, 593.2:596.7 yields -0.21 nm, 4.66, 5.4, 5.38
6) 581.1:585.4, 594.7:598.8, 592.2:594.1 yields -0.12 nm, 5.93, 5.76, 5.22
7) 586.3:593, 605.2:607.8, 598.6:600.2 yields -0.11 nm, 5.16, 5.66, 5.4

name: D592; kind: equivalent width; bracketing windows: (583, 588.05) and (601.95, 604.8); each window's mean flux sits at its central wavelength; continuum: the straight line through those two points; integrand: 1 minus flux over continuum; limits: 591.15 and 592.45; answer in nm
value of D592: 0.05 nm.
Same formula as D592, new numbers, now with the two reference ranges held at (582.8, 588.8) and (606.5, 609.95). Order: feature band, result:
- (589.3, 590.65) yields 0.18 nm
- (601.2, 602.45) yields -0.03 nm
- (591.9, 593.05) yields 0.01 nm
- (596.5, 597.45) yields 0.10 nm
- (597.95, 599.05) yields 0.01 nm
